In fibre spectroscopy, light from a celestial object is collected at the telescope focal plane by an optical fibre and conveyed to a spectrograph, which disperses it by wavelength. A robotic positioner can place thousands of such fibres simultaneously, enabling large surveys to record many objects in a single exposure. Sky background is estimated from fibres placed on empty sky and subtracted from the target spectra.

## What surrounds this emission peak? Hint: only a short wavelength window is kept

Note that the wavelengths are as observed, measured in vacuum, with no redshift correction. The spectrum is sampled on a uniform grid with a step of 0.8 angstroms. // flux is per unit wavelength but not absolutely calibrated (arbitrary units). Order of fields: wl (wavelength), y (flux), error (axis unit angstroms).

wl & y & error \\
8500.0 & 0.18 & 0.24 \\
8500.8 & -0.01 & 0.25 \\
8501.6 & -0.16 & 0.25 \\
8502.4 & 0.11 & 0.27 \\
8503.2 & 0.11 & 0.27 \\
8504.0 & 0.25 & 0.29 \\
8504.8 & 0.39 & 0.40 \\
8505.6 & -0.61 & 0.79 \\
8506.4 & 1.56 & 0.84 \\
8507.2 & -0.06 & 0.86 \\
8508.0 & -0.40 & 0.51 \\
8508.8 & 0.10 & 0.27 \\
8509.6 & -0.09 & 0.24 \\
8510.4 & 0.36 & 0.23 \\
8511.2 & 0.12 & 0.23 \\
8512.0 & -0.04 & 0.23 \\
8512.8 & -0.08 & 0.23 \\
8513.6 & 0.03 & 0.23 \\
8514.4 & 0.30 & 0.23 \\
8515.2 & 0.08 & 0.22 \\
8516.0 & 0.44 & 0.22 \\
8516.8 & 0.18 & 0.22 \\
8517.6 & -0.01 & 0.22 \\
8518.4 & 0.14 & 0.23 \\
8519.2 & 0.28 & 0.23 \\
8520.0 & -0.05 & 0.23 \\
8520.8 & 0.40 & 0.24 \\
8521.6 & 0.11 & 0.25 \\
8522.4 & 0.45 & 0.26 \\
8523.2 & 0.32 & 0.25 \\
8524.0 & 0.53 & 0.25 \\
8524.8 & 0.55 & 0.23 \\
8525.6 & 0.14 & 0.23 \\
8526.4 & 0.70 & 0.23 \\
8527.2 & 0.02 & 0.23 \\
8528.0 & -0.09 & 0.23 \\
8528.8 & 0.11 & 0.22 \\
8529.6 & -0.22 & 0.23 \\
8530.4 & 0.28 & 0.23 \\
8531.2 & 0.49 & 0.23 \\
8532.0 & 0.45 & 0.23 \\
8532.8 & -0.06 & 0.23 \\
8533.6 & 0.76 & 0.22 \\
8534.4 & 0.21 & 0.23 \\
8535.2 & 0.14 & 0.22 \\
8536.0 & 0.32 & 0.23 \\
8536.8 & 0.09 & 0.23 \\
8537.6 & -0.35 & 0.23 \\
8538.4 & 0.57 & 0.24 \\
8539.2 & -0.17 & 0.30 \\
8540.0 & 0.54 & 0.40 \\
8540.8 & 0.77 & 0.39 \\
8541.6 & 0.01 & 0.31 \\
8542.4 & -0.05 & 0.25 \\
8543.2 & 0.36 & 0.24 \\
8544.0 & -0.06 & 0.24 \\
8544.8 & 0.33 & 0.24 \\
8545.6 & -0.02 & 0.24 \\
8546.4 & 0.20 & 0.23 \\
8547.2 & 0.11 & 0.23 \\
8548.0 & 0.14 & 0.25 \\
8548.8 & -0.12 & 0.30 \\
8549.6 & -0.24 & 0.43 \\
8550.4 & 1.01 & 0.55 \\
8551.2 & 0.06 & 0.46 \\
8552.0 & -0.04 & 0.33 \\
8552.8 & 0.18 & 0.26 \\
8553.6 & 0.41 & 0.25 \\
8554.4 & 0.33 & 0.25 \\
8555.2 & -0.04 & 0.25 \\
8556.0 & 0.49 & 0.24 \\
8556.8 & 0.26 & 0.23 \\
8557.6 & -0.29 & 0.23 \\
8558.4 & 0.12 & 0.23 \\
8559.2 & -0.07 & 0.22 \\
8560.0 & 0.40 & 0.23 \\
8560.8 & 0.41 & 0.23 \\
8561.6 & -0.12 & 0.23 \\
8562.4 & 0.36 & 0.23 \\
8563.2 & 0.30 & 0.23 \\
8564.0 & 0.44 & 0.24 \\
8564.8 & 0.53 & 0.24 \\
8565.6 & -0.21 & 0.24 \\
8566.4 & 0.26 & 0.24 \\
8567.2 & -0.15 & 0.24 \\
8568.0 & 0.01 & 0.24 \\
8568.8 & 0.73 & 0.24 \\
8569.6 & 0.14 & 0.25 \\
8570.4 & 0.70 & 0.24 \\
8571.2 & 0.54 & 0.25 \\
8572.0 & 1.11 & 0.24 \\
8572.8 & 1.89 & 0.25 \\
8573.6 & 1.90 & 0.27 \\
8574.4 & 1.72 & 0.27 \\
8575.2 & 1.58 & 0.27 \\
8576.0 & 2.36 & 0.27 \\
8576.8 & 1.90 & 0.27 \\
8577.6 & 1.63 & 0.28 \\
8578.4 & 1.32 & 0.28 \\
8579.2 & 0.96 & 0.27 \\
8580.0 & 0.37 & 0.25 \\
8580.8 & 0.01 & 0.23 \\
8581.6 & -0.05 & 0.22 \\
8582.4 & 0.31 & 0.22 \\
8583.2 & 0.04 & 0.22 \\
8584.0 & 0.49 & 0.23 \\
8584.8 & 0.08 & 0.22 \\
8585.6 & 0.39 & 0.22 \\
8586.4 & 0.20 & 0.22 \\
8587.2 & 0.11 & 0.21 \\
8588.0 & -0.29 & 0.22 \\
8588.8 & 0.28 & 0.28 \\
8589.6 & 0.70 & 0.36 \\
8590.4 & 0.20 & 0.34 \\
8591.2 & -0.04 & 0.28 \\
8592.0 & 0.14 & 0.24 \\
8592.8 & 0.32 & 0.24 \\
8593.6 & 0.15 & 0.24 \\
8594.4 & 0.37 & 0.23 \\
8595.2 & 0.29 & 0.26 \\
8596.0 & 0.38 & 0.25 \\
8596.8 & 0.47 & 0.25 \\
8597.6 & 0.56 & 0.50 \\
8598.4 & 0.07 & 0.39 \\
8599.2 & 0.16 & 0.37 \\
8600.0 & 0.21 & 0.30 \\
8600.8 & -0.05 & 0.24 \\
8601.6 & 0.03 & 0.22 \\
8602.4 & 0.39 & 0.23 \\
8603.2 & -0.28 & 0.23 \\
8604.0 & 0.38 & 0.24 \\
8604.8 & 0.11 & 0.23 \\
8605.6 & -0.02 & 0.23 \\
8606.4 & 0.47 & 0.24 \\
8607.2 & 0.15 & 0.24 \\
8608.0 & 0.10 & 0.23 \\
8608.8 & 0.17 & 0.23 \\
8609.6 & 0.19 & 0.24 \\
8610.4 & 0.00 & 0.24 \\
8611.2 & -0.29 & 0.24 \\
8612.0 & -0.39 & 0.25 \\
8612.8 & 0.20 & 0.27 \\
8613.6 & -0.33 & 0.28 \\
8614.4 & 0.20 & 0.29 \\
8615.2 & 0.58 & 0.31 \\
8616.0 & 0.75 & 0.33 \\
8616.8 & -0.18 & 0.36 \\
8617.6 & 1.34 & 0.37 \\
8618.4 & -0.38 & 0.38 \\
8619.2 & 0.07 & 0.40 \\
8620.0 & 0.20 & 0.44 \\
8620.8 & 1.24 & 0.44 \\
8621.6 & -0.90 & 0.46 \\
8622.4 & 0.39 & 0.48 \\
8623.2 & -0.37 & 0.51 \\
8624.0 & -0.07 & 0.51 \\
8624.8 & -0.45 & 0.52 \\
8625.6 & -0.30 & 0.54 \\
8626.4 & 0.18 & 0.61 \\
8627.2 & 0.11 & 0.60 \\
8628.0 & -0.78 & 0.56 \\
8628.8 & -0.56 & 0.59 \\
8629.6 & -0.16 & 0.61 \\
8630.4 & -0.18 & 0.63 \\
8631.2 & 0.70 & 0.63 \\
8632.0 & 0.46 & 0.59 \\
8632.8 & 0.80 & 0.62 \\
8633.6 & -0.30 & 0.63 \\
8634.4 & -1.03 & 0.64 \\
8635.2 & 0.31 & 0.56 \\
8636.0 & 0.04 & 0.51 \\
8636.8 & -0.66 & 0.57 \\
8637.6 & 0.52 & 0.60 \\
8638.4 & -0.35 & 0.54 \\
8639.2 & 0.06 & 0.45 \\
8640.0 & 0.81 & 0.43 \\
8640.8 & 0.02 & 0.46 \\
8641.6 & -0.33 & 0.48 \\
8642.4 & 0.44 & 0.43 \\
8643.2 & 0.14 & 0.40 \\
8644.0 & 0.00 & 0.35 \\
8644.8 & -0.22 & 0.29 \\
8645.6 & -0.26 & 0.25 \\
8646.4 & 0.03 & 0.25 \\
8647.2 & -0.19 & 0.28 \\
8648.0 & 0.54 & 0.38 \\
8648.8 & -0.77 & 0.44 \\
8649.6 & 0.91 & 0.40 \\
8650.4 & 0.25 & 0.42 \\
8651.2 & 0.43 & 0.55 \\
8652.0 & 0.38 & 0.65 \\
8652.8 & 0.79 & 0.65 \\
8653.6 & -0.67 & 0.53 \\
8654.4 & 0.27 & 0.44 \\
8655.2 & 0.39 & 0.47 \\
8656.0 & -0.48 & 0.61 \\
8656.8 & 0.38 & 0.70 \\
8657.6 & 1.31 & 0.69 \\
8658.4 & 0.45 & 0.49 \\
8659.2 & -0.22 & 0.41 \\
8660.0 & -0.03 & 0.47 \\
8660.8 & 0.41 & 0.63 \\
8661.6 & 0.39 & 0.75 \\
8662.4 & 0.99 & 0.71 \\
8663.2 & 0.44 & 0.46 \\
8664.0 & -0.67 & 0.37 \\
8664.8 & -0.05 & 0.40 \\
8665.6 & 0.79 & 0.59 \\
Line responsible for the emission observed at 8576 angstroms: H-beta 4861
